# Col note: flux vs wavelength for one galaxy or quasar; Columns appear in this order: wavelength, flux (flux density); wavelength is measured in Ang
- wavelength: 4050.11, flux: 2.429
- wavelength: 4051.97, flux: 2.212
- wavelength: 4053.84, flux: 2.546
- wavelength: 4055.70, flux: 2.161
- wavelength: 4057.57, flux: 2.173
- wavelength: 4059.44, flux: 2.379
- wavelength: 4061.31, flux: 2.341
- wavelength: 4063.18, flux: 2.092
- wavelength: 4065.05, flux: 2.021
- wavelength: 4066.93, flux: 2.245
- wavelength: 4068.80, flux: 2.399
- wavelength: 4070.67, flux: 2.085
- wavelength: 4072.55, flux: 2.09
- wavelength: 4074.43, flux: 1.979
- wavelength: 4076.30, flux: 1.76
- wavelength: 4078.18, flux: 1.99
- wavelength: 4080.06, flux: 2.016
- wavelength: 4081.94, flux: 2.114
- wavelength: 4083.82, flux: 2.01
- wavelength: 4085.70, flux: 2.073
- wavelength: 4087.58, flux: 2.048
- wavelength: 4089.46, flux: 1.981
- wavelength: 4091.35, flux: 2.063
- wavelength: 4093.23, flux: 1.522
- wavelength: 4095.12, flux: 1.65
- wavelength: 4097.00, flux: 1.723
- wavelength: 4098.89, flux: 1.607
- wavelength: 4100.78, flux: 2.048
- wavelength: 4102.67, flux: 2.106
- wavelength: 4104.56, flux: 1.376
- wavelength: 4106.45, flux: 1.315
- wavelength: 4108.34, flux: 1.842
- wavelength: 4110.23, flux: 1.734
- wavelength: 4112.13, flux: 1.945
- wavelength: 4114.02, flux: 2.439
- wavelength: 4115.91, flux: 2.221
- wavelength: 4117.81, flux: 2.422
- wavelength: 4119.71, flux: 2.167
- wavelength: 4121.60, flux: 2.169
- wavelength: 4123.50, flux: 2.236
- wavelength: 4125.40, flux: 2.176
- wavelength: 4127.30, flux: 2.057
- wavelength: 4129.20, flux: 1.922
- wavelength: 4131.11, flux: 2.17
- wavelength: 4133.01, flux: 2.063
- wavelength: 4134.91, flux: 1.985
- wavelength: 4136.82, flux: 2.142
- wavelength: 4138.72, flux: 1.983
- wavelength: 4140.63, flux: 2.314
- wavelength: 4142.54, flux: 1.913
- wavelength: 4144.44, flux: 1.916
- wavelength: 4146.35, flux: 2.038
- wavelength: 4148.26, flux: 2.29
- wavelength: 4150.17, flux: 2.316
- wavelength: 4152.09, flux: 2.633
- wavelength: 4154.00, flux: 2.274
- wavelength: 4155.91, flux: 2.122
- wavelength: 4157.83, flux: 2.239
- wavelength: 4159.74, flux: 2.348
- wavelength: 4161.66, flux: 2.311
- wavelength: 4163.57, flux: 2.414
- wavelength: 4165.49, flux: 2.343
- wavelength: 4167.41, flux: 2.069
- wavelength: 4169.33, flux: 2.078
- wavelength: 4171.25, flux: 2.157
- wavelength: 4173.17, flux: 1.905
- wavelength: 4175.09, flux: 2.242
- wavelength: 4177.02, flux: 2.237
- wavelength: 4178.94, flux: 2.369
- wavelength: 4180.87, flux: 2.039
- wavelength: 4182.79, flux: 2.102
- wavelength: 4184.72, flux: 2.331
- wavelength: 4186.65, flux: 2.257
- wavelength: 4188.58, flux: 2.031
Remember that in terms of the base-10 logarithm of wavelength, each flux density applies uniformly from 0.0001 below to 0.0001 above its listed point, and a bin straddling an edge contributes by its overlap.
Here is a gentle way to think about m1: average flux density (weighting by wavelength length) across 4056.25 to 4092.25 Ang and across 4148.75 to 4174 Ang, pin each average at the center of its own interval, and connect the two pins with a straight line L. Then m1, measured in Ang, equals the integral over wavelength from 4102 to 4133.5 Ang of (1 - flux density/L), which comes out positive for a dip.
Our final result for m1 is 2.2 Ang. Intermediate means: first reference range 2.1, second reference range 2.25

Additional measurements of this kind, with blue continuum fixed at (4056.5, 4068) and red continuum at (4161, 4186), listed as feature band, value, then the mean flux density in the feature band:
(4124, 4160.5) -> 0.8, 2.15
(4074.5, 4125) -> 5.9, 1.95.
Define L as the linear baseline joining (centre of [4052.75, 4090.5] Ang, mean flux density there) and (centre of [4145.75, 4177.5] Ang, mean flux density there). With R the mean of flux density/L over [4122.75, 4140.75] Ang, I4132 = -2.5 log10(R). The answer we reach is 0.054 mag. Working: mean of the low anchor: 2.12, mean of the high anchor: 2.24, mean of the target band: 2.09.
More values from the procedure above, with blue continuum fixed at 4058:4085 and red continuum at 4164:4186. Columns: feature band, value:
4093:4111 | 0.25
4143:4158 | -0.03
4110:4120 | -0.02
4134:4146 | 0.06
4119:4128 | -0.01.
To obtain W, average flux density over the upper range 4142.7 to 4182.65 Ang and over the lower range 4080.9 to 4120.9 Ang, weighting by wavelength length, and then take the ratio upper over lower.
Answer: 1.1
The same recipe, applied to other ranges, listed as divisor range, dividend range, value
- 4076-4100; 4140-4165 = 1.18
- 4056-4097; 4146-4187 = 1.09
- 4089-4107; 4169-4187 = 1.25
